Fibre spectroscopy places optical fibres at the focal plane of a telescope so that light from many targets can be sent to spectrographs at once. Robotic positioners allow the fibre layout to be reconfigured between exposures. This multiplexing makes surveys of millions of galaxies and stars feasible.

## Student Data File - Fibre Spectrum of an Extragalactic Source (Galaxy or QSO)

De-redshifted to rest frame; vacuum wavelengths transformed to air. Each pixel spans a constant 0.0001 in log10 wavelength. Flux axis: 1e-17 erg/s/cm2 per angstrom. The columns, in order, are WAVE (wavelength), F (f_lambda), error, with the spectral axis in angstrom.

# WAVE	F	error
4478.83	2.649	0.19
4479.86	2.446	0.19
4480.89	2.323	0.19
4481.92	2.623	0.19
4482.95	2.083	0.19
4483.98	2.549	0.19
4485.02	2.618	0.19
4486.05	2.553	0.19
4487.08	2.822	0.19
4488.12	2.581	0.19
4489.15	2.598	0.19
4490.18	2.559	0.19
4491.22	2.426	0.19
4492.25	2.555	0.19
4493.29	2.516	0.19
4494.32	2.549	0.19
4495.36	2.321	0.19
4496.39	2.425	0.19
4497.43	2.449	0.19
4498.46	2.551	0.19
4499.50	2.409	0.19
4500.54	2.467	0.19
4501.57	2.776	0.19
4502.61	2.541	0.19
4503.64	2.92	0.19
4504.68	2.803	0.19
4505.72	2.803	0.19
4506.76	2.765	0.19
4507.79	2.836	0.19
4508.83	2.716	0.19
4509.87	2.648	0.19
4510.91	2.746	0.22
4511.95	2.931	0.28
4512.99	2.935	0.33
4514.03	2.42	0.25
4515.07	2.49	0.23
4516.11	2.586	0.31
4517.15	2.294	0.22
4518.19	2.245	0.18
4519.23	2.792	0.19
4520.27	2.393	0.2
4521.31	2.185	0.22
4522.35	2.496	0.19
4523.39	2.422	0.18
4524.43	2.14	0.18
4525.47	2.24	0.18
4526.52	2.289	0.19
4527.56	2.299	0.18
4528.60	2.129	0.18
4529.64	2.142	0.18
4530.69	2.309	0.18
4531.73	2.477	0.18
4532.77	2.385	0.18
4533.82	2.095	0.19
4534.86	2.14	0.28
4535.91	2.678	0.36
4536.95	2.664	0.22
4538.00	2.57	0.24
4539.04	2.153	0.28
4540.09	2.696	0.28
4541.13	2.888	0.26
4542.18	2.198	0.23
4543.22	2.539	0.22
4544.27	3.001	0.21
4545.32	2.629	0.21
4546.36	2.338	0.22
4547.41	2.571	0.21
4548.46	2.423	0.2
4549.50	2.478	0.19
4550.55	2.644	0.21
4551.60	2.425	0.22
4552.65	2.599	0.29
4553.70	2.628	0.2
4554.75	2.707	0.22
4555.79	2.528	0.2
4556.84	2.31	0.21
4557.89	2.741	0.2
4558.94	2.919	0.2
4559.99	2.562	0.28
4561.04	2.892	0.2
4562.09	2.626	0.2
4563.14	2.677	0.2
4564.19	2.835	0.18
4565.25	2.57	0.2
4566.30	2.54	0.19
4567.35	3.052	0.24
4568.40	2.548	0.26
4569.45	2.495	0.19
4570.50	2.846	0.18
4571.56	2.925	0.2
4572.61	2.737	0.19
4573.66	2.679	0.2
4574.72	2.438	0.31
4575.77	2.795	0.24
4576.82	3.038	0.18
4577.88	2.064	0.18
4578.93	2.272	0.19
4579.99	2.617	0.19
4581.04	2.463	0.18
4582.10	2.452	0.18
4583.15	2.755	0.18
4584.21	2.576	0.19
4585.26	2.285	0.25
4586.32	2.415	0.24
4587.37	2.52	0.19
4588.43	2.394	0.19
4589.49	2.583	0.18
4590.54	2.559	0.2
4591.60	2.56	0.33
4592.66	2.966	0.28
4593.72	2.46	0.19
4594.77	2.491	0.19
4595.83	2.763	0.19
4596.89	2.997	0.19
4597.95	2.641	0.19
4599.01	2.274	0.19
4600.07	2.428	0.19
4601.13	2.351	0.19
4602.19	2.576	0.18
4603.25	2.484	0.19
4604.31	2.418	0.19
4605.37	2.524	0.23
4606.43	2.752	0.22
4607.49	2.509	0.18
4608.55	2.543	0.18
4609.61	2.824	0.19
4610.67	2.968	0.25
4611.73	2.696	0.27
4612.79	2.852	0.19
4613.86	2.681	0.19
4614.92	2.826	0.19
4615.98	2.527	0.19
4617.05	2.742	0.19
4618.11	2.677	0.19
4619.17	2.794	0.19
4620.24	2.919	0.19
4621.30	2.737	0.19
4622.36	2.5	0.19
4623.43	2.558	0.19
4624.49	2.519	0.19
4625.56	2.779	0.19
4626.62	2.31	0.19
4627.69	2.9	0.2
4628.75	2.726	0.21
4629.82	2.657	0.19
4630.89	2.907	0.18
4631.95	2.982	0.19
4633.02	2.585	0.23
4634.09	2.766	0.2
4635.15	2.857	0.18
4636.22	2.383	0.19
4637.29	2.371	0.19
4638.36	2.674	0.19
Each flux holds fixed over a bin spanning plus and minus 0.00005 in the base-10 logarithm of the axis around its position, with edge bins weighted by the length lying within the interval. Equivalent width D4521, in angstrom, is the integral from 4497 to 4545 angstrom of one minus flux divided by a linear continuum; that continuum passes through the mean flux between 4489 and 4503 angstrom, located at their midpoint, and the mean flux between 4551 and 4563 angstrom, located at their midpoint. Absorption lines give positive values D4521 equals 0.8 angstrom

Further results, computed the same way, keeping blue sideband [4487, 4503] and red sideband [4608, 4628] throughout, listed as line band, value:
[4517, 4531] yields 1.4 angstrom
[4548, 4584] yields 0.0 angstrom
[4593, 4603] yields 0.4 angstrom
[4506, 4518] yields -0.5 angstrom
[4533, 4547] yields 0.5 angstrom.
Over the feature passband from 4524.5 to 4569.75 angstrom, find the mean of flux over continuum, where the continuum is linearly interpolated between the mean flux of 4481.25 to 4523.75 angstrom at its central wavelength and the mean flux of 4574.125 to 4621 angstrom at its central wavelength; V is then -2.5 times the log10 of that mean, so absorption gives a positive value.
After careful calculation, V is 0.03 mag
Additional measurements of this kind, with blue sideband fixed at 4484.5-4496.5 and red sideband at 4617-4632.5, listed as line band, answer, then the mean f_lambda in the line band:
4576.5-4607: 0.06 mag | 2.54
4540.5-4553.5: 0.02 mag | 2.56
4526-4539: 0.11 mag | 2.34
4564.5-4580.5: 0.00 mag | 2.64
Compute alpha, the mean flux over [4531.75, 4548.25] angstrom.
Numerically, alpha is 2.5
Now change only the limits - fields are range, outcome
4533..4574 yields 2.6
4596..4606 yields 2.53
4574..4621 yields 2.6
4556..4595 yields 2.61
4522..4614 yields 2.56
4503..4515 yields 2.76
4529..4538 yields 2.37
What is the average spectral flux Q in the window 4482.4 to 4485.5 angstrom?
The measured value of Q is 2.41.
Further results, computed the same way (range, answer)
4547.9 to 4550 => 2.46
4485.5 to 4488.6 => 2.65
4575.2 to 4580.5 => 2.56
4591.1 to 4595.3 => 2.62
